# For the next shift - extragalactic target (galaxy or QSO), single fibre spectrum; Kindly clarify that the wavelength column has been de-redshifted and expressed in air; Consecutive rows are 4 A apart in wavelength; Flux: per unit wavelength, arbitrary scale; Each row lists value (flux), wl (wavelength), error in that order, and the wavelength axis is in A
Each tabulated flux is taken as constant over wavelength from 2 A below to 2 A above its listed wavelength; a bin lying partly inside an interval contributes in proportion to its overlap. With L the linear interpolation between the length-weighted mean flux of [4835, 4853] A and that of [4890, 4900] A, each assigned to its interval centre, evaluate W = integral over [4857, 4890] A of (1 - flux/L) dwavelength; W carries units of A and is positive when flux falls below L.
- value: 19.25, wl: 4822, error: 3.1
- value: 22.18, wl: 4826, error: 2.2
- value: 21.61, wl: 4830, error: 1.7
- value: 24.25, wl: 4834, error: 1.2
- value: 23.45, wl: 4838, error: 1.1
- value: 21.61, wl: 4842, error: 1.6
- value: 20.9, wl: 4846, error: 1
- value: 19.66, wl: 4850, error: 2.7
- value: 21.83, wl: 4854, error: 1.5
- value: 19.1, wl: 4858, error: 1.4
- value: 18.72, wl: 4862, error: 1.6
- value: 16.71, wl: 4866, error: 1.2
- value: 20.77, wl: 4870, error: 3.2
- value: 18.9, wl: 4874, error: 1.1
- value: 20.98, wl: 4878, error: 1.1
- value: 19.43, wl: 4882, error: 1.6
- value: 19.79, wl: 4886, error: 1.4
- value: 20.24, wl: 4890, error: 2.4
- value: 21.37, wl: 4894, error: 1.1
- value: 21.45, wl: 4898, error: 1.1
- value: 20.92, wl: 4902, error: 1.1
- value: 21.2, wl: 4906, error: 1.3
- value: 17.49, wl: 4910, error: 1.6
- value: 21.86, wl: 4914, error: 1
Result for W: 3.1 A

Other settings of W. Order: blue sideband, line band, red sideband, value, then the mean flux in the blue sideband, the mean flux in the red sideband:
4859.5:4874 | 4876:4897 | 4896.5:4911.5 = -0.9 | 18.8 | 20.3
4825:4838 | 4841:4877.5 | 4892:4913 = 3.6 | 22.8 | 20.6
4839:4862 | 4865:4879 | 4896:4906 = 1.0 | 20.6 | 21.2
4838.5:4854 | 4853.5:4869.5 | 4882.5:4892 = 1.3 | 21.1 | 19.9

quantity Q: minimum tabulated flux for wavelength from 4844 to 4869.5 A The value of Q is 16.71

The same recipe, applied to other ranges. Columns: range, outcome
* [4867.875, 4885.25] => 18.9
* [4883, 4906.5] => 19.79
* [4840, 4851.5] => 19.66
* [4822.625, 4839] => 21.61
